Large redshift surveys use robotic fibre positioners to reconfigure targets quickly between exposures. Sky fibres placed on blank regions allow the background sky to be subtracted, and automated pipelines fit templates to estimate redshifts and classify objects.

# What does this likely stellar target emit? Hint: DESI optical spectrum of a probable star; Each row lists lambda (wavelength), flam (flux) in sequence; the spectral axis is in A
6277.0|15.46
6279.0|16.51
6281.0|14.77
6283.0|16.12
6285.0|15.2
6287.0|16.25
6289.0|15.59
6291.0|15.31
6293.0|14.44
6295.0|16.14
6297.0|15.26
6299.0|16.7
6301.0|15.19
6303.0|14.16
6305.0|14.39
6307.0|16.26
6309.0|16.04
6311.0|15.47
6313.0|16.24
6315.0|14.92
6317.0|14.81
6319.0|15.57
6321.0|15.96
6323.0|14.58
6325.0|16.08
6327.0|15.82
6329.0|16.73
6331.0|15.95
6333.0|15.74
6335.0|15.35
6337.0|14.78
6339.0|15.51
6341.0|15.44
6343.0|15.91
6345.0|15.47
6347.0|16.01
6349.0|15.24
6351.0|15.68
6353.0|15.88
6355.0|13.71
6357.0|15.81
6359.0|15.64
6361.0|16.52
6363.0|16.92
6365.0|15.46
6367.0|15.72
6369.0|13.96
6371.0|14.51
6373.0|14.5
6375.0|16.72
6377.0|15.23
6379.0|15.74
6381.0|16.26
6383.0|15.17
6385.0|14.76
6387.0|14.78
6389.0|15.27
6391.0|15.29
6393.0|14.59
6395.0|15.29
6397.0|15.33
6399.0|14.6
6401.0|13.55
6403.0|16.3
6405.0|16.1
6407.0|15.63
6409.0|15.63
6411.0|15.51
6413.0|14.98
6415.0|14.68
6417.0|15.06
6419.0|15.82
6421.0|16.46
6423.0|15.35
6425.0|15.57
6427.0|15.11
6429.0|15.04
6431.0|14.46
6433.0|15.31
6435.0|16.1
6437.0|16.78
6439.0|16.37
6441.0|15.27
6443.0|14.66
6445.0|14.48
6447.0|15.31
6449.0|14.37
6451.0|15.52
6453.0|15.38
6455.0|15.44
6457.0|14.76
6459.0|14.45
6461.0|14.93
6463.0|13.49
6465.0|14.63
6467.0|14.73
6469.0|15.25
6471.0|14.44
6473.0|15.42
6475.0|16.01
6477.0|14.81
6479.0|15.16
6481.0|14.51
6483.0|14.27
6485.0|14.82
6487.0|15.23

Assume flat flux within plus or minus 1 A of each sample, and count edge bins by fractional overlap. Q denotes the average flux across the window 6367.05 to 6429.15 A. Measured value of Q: 15.3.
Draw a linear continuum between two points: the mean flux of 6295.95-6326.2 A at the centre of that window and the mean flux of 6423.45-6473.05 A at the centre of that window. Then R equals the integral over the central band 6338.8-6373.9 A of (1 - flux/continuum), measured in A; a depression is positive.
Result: -0.3 A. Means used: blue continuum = 15.4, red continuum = 15.1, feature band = 15.4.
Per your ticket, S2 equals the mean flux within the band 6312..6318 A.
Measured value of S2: 15.3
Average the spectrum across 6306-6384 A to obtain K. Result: 15.6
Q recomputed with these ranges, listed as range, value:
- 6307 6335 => 15.7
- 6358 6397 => 15.4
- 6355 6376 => 15.5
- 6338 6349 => 15.6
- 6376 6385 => 15.5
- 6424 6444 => 15.5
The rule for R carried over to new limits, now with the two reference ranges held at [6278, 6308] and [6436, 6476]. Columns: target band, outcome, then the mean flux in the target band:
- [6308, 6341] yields -0.39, 15.6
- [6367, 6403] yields 0.41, 15.1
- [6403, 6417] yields -0.24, 15.5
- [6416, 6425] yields -0.29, 15.7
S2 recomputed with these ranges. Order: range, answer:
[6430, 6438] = 15.7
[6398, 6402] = 14.1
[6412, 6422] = 15.4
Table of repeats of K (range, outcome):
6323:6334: 15.9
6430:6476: 15.1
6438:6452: 15.1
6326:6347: 15.7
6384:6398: 15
